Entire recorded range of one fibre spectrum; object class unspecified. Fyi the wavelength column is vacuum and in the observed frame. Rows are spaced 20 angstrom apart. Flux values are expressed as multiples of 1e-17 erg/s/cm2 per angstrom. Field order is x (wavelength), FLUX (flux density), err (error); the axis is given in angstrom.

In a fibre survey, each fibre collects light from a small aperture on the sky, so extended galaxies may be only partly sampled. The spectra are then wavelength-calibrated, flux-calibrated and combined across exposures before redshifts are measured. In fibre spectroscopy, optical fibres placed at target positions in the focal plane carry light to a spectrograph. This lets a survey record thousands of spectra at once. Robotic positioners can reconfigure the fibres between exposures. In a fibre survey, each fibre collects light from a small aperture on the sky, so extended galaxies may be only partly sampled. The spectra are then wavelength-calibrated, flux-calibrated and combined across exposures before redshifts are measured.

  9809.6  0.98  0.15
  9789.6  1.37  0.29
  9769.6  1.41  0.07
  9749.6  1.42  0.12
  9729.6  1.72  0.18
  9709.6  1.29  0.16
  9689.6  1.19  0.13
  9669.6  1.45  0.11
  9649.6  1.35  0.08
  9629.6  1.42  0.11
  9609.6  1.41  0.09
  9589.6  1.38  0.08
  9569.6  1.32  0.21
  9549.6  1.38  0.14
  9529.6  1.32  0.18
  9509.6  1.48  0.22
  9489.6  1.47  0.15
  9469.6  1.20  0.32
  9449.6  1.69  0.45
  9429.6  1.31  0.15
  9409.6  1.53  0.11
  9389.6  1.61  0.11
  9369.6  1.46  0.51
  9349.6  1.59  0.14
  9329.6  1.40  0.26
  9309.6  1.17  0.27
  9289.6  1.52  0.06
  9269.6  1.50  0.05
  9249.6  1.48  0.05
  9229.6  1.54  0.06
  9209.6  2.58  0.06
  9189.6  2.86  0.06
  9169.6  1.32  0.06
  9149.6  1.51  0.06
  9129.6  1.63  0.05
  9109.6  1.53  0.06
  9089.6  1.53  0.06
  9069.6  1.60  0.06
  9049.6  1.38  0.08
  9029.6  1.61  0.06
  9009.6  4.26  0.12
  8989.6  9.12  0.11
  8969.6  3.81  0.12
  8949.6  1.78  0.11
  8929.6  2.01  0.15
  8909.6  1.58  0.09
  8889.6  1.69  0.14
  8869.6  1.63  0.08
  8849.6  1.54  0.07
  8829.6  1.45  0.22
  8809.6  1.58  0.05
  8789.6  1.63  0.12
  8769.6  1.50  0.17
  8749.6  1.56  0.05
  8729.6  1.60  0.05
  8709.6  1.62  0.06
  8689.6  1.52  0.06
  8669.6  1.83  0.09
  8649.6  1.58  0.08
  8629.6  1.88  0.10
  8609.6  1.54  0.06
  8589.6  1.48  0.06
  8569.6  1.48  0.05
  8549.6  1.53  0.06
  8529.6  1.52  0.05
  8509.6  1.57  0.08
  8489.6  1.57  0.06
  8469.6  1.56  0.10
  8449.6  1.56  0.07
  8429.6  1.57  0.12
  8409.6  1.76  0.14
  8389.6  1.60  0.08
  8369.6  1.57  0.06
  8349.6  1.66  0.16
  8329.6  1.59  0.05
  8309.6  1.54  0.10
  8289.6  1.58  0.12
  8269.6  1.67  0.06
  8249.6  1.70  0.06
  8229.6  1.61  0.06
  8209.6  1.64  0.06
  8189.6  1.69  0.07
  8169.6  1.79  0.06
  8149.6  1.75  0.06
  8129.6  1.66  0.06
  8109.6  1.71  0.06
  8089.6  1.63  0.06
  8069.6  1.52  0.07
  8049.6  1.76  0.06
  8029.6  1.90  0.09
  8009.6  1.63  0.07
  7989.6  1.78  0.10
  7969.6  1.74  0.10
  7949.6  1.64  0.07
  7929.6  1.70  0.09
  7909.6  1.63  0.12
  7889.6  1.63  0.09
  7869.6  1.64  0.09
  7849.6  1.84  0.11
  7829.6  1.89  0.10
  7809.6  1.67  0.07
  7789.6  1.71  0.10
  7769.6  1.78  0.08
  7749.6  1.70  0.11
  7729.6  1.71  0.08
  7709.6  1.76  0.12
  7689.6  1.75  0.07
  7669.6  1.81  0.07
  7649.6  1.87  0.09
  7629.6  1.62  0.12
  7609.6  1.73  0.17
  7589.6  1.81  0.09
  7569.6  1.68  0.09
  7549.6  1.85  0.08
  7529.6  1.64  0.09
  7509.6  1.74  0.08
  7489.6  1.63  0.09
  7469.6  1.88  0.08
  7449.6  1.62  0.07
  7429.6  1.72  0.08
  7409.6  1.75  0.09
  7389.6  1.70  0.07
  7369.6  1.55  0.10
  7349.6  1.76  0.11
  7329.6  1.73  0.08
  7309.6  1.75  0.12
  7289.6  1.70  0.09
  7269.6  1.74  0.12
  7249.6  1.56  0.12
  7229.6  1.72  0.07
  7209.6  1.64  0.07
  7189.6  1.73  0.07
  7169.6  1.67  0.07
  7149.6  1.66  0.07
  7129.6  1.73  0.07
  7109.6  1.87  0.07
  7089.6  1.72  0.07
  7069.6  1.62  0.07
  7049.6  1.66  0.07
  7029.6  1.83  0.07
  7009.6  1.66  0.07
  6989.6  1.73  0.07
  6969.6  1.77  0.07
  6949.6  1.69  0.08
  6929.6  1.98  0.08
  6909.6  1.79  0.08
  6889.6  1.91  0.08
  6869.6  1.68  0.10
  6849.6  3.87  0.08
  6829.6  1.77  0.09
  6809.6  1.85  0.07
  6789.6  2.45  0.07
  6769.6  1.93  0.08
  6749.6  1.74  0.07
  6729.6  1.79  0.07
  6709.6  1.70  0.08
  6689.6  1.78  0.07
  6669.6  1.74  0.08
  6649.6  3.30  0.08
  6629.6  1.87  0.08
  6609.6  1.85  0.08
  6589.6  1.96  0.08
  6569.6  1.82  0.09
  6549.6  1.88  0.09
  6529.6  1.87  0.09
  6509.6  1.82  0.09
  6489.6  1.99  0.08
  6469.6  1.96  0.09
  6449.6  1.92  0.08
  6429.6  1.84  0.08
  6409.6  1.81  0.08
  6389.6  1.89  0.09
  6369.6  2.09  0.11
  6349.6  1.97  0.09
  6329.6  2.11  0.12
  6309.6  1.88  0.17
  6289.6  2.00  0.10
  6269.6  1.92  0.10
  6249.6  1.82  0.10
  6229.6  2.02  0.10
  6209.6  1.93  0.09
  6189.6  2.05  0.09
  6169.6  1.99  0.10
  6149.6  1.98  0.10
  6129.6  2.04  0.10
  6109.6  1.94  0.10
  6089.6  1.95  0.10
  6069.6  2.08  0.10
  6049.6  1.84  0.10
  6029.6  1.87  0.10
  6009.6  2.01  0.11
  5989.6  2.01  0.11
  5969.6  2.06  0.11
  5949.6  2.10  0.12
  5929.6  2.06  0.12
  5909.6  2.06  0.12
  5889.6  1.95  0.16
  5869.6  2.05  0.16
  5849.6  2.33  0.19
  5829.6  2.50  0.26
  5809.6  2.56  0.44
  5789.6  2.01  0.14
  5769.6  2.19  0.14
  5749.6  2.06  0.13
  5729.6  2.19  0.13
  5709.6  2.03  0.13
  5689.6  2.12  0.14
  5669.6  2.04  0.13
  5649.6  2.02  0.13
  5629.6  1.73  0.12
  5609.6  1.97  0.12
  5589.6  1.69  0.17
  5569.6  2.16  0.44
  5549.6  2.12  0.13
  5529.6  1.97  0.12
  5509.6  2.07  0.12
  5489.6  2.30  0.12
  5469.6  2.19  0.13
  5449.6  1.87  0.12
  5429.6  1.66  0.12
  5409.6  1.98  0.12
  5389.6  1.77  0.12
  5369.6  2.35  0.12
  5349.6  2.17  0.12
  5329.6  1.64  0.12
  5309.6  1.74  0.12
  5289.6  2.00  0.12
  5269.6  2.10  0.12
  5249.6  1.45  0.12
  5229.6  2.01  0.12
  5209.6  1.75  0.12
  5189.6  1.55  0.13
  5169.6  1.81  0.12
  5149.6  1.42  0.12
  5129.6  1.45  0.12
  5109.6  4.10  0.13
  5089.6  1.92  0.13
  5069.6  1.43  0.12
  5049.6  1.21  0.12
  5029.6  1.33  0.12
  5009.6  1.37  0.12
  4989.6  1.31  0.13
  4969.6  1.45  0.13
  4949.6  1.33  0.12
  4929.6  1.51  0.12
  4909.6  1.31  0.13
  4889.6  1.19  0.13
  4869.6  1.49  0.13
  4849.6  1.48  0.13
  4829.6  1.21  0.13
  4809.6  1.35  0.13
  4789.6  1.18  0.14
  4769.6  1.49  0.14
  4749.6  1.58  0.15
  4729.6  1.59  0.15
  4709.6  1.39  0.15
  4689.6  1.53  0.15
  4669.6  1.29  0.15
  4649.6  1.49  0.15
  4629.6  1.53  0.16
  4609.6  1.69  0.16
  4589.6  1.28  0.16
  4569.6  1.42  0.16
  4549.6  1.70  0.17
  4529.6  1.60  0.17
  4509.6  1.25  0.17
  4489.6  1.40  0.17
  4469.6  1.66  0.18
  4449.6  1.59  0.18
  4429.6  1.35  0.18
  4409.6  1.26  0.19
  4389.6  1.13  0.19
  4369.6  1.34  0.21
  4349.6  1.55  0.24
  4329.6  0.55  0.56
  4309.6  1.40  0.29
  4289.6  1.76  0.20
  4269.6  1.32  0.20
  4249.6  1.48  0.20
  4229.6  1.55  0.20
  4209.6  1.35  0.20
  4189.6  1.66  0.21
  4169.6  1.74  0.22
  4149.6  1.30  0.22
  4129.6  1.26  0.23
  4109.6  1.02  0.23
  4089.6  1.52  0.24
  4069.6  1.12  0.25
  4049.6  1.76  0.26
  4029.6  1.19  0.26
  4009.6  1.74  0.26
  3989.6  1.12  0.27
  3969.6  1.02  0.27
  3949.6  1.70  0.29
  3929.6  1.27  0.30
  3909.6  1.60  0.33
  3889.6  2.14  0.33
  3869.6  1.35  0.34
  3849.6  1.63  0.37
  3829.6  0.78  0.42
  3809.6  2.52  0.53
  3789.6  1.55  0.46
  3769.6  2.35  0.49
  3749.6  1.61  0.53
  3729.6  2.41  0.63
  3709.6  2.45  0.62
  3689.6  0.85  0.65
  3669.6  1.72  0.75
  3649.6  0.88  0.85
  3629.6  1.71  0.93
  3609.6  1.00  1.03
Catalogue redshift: 0.368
